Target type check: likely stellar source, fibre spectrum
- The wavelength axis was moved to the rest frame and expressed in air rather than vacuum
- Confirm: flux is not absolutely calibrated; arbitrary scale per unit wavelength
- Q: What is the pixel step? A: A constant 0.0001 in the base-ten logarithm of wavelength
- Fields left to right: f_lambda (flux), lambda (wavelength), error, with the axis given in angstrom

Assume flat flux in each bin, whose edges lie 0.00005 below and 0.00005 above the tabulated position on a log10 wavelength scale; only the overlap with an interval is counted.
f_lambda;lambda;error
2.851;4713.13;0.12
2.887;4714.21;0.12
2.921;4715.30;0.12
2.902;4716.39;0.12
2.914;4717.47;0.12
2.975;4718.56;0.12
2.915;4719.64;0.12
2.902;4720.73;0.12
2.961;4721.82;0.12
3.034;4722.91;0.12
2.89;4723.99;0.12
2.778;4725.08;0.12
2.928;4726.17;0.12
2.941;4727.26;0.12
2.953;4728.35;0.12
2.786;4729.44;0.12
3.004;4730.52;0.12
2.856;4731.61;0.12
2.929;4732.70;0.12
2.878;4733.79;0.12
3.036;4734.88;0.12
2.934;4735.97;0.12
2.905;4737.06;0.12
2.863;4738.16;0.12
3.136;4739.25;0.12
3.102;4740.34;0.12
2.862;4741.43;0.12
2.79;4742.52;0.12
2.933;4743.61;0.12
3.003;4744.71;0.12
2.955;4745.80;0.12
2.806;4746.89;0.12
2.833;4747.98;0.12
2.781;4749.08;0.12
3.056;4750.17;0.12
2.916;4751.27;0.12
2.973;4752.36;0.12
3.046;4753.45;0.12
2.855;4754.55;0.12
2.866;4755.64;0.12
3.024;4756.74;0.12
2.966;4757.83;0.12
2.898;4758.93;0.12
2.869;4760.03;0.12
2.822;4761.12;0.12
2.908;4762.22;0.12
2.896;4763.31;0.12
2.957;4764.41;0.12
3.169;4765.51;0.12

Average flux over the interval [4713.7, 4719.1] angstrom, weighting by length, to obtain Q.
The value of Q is 2.92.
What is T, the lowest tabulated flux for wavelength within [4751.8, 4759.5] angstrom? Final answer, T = 2.855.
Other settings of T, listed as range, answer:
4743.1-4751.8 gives 2.781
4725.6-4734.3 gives 2.786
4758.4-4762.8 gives 2.822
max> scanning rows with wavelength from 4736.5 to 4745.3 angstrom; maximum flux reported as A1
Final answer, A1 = 3.136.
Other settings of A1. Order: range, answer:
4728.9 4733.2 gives 3.004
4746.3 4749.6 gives 2.833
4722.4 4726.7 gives 3.034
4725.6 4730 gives 2.953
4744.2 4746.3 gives 3.003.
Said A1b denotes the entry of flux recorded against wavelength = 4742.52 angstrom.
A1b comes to 2.79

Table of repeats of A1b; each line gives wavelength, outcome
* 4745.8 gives 2.955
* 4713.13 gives 2.851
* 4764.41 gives 2.957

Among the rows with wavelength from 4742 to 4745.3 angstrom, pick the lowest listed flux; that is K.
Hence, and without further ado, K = 2.79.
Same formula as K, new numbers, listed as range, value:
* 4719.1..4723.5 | 2.902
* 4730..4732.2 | 2.856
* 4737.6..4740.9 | 2.863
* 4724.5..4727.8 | 2.778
